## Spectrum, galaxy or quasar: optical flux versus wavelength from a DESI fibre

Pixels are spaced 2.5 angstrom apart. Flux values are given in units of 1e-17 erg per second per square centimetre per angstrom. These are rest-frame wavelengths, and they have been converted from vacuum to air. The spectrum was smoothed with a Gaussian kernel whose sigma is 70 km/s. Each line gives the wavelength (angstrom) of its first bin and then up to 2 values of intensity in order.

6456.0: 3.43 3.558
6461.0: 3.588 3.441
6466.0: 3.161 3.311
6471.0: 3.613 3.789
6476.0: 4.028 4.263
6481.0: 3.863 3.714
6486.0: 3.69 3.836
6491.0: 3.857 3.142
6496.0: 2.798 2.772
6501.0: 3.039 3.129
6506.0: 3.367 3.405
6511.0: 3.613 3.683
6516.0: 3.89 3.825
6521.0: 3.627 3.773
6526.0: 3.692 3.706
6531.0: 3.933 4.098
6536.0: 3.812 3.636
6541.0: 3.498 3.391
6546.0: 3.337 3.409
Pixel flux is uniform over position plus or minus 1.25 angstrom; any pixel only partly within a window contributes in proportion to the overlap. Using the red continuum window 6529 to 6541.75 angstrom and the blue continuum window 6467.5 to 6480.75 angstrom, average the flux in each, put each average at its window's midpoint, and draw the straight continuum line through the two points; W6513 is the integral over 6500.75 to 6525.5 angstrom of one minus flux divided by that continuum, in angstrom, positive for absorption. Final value 1.6 angstrom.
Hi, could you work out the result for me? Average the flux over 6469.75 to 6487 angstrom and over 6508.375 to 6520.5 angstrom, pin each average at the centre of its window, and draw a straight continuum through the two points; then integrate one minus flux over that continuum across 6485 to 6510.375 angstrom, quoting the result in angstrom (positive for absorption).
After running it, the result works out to 3.15 angstrom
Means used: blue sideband 3.85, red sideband 3.71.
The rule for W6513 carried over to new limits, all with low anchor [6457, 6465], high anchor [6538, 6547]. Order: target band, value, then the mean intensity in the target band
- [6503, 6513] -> 0.17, 3.42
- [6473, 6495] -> -1.82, 3.79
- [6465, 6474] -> 0.15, 3.45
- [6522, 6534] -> -1.23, 3.82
